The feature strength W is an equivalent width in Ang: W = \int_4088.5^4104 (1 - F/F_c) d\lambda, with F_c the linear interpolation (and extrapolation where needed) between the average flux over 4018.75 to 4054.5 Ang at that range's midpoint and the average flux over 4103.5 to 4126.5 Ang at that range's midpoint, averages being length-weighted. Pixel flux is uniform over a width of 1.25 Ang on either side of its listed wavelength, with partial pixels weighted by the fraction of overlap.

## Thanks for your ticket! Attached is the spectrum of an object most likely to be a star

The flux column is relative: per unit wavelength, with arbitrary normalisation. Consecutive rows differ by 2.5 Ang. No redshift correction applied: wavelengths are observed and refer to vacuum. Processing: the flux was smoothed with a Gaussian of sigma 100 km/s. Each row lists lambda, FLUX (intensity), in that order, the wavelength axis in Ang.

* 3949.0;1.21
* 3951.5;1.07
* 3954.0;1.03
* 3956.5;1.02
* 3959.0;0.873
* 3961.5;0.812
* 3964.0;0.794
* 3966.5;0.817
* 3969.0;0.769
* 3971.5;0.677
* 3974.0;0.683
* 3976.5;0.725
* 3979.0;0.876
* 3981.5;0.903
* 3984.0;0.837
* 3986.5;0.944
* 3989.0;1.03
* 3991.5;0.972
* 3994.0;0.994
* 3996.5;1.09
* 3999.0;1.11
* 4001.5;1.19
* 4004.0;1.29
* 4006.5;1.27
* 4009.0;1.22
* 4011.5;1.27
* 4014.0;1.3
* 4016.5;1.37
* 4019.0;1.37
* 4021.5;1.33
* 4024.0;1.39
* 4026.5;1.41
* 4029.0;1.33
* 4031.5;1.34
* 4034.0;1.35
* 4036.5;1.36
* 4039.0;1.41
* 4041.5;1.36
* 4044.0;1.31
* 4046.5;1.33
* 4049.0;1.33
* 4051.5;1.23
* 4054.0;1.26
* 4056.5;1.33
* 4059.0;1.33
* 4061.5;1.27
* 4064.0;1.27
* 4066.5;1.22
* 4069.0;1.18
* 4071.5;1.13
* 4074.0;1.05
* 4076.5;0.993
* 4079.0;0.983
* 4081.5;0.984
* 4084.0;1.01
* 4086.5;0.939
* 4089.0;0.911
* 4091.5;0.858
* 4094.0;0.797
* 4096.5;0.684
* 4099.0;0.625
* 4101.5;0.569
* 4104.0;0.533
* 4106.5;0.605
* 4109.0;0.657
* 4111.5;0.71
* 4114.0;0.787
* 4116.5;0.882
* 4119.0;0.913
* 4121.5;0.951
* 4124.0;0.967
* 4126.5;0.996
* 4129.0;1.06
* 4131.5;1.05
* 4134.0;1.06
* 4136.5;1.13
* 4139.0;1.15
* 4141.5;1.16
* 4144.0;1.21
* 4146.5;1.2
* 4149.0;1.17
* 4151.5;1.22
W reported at 3.6 Ang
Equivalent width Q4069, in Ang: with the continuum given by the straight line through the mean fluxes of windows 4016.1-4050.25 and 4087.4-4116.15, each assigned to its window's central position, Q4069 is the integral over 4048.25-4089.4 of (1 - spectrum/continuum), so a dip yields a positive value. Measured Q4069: -4.9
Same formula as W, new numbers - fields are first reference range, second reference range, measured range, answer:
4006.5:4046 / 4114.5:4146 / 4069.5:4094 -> 4.2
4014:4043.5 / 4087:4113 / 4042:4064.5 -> -3.3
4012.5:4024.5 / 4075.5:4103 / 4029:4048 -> -2.3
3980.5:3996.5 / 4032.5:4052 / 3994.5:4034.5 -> -4.9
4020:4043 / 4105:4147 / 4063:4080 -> 1.1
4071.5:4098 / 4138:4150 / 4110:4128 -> 3.2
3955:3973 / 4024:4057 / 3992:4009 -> -1.3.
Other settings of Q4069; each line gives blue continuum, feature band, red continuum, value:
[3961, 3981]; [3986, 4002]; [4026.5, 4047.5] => -1.14 Ang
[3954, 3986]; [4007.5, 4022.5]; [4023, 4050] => -1.56 Ang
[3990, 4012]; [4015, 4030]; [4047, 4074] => -2.28 Ang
